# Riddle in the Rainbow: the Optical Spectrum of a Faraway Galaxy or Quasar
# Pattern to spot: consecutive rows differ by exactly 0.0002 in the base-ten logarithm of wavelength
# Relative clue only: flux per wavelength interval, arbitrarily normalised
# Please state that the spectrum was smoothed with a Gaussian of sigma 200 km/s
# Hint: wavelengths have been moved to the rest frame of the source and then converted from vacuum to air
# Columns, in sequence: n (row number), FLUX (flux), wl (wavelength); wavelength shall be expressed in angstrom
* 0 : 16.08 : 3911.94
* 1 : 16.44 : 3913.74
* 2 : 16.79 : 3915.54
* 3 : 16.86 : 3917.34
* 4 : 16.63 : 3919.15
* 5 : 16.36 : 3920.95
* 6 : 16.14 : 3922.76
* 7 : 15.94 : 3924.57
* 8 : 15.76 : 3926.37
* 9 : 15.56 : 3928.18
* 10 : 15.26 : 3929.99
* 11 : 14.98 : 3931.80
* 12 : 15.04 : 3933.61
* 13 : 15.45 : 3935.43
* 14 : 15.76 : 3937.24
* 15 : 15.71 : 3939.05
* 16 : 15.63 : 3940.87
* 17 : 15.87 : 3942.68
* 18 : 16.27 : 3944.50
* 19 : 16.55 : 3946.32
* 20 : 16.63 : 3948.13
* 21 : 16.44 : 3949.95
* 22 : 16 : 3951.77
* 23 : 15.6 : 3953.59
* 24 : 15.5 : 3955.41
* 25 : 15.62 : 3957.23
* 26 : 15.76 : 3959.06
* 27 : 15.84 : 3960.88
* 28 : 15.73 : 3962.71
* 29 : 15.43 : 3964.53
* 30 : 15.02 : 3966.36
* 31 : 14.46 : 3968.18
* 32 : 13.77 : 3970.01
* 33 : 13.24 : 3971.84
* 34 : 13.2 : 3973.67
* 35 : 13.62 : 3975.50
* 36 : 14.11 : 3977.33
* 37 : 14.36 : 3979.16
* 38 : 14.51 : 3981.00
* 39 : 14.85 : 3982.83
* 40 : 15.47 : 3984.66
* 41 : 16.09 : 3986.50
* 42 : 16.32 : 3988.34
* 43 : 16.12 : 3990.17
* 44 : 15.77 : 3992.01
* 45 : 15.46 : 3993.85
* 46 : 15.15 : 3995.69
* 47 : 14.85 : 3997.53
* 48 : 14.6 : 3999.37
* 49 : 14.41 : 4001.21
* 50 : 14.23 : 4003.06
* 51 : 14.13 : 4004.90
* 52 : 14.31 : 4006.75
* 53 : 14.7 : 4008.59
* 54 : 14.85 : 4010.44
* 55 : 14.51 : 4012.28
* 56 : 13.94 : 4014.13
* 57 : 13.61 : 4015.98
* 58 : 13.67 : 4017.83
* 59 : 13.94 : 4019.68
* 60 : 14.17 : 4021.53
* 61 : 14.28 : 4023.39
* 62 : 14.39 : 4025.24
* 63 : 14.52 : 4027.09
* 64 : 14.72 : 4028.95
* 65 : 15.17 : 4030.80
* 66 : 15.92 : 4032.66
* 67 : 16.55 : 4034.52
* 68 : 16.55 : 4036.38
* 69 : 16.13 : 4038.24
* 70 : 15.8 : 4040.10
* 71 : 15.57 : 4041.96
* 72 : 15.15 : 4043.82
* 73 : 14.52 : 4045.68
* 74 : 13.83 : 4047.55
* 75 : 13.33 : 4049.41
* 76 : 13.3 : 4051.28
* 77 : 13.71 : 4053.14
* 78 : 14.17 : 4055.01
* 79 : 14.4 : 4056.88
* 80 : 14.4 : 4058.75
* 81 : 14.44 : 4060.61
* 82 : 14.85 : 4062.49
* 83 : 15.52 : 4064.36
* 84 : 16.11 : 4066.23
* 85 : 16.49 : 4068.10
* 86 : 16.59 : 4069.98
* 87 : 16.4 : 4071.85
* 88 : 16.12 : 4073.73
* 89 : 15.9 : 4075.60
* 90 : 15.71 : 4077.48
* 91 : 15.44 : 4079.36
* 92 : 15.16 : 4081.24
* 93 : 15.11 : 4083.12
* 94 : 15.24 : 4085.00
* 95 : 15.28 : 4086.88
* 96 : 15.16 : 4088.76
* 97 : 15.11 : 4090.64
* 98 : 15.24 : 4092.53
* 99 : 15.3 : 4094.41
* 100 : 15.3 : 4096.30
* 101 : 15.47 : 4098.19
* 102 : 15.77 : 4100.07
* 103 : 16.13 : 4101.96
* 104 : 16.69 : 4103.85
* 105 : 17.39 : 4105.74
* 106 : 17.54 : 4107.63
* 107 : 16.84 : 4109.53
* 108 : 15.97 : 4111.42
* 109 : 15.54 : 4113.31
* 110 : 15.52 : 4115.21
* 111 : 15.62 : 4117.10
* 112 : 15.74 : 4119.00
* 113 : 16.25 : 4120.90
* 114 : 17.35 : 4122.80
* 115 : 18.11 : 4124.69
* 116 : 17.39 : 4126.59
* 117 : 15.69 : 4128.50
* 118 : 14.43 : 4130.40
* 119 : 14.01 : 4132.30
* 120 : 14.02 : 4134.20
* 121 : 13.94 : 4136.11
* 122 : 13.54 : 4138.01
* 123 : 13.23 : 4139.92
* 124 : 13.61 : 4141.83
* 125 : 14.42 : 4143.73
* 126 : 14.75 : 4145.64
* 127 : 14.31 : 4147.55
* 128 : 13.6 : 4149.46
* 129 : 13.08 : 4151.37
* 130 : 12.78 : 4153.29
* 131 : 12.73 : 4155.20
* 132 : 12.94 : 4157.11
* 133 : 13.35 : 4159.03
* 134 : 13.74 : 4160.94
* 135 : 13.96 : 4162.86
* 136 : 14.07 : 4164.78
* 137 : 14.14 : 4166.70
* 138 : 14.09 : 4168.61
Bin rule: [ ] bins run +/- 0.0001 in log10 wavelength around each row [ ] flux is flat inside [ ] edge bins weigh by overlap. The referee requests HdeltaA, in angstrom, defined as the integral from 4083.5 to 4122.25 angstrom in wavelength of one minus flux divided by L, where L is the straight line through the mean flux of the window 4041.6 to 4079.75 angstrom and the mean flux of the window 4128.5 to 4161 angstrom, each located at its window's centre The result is -4.0 angstrom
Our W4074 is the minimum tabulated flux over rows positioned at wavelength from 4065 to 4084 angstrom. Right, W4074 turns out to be 15.11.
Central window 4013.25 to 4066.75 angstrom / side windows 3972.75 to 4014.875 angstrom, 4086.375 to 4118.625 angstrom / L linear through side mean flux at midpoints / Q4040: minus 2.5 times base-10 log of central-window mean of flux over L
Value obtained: 0.039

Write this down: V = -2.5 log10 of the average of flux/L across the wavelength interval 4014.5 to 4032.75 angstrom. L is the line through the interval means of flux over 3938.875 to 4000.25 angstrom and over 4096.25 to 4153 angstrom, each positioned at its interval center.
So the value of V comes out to 0.07 mag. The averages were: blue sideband 15.3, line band 14.4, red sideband 15.3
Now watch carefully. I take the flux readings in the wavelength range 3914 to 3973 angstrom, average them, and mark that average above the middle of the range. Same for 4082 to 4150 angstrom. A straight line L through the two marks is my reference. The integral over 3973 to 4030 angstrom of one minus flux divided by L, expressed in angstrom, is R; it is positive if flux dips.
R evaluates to 3.55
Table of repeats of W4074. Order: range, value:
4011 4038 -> 13.61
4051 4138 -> 13.3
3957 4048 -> 13.2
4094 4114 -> 15.3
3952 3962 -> 15.5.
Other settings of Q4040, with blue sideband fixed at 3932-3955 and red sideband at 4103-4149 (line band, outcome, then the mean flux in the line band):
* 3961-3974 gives 0.09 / 14.5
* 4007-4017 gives 0.10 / 14.3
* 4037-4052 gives 0.06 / 14.8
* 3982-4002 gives 0.03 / 15.4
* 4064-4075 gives -0.04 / 16.2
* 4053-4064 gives 0.09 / 14.4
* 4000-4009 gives 0.10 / 14.3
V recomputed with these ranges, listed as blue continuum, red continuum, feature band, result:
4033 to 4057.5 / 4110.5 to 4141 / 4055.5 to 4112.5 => -0.04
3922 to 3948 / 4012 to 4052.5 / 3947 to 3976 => 0.02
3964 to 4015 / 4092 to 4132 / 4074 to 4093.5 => 0.03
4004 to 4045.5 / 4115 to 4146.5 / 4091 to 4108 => -0.07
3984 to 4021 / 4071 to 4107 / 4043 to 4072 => 0.04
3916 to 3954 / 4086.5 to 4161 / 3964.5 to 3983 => 0.12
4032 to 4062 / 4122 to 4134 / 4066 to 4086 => -0.04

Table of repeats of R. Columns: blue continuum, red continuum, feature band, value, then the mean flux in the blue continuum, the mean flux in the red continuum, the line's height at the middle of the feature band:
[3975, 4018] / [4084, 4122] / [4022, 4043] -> -0.4 angstrom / 14.8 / 15.9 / 15.1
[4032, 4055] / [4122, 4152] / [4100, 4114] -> -1.6 angstrom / 15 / 14.7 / 14.8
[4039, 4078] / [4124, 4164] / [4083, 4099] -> -0.6 angstrom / 15.1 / 14.1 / 14.7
